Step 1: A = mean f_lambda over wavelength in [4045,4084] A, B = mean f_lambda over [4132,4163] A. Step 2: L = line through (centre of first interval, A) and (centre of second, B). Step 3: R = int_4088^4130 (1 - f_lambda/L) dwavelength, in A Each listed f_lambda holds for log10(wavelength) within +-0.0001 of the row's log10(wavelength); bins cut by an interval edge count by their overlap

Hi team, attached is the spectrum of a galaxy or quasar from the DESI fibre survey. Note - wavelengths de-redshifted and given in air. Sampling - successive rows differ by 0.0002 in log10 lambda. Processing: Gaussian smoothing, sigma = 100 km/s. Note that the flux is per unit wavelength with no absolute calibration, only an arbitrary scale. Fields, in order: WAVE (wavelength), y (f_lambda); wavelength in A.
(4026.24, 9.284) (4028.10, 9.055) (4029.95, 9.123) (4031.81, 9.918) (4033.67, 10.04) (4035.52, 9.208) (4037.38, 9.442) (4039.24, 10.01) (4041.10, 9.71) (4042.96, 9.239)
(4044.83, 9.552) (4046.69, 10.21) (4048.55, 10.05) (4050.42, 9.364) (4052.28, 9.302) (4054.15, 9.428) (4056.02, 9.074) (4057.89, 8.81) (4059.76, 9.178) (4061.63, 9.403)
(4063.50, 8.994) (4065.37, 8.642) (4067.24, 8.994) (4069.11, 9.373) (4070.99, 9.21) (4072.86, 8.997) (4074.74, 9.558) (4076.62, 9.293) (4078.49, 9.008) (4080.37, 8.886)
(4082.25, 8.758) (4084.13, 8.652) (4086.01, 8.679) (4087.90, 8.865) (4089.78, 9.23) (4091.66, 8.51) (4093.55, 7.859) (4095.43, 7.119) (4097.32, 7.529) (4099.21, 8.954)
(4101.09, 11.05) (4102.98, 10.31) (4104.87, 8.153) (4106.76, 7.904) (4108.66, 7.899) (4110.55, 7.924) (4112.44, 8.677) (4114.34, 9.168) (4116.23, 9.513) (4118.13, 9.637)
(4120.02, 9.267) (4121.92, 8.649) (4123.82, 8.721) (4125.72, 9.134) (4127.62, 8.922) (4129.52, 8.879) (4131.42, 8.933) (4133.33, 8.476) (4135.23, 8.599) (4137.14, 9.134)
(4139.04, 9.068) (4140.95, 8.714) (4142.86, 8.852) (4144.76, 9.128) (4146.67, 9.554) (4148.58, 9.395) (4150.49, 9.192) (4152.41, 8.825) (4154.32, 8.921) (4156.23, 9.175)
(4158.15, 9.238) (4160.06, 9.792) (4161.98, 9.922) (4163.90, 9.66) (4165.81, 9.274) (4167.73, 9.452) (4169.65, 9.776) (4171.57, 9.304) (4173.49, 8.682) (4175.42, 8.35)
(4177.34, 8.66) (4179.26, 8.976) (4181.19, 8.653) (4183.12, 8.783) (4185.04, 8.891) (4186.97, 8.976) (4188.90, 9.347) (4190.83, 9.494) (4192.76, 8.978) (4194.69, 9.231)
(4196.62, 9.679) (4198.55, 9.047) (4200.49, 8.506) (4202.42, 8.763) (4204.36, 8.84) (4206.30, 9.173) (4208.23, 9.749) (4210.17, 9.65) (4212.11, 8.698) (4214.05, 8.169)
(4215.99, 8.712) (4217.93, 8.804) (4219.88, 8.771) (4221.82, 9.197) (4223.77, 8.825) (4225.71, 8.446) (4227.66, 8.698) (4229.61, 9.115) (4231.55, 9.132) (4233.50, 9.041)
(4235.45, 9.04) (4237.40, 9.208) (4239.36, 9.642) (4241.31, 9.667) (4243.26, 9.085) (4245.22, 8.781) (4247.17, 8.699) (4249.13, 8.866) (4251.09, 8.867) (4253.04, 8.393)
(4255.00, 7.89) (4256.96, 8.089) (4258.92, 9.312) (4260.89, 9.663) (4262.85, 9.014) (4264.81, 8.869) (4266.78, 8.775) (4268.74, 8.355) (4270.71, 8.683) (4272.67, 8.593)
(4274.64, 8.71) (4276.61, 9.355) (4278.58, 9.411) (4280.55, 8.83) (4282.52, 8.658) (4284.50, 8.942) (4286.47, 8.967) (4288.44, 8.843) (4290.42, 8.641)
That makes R 1.8 A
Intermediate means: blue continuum 9.22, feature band 8.78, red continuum 9.12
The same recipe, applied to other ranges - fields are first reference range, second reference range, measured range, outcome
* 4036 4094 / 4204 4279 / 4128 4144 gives 0.4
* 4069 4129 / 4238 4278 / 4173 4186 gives 0.2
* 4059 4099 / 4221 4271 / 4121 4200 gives -2.1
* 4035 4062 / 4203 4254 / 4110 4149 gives 1.1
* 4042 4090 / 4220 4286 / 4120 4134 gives 0.4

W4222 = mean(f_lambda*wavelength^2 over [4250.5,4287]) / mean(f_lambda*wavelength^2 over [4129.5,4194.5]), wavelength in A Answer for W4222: 1.0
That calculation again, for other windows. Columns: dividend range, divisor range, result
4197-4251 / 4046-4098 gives 1.08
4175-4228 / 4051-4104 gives 1.06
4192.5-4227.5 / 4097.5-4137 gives 1.05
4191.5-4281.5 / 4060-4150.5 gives 1.07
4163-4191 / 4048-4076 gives 1.04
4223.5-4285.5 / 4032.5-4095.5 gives 1.06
